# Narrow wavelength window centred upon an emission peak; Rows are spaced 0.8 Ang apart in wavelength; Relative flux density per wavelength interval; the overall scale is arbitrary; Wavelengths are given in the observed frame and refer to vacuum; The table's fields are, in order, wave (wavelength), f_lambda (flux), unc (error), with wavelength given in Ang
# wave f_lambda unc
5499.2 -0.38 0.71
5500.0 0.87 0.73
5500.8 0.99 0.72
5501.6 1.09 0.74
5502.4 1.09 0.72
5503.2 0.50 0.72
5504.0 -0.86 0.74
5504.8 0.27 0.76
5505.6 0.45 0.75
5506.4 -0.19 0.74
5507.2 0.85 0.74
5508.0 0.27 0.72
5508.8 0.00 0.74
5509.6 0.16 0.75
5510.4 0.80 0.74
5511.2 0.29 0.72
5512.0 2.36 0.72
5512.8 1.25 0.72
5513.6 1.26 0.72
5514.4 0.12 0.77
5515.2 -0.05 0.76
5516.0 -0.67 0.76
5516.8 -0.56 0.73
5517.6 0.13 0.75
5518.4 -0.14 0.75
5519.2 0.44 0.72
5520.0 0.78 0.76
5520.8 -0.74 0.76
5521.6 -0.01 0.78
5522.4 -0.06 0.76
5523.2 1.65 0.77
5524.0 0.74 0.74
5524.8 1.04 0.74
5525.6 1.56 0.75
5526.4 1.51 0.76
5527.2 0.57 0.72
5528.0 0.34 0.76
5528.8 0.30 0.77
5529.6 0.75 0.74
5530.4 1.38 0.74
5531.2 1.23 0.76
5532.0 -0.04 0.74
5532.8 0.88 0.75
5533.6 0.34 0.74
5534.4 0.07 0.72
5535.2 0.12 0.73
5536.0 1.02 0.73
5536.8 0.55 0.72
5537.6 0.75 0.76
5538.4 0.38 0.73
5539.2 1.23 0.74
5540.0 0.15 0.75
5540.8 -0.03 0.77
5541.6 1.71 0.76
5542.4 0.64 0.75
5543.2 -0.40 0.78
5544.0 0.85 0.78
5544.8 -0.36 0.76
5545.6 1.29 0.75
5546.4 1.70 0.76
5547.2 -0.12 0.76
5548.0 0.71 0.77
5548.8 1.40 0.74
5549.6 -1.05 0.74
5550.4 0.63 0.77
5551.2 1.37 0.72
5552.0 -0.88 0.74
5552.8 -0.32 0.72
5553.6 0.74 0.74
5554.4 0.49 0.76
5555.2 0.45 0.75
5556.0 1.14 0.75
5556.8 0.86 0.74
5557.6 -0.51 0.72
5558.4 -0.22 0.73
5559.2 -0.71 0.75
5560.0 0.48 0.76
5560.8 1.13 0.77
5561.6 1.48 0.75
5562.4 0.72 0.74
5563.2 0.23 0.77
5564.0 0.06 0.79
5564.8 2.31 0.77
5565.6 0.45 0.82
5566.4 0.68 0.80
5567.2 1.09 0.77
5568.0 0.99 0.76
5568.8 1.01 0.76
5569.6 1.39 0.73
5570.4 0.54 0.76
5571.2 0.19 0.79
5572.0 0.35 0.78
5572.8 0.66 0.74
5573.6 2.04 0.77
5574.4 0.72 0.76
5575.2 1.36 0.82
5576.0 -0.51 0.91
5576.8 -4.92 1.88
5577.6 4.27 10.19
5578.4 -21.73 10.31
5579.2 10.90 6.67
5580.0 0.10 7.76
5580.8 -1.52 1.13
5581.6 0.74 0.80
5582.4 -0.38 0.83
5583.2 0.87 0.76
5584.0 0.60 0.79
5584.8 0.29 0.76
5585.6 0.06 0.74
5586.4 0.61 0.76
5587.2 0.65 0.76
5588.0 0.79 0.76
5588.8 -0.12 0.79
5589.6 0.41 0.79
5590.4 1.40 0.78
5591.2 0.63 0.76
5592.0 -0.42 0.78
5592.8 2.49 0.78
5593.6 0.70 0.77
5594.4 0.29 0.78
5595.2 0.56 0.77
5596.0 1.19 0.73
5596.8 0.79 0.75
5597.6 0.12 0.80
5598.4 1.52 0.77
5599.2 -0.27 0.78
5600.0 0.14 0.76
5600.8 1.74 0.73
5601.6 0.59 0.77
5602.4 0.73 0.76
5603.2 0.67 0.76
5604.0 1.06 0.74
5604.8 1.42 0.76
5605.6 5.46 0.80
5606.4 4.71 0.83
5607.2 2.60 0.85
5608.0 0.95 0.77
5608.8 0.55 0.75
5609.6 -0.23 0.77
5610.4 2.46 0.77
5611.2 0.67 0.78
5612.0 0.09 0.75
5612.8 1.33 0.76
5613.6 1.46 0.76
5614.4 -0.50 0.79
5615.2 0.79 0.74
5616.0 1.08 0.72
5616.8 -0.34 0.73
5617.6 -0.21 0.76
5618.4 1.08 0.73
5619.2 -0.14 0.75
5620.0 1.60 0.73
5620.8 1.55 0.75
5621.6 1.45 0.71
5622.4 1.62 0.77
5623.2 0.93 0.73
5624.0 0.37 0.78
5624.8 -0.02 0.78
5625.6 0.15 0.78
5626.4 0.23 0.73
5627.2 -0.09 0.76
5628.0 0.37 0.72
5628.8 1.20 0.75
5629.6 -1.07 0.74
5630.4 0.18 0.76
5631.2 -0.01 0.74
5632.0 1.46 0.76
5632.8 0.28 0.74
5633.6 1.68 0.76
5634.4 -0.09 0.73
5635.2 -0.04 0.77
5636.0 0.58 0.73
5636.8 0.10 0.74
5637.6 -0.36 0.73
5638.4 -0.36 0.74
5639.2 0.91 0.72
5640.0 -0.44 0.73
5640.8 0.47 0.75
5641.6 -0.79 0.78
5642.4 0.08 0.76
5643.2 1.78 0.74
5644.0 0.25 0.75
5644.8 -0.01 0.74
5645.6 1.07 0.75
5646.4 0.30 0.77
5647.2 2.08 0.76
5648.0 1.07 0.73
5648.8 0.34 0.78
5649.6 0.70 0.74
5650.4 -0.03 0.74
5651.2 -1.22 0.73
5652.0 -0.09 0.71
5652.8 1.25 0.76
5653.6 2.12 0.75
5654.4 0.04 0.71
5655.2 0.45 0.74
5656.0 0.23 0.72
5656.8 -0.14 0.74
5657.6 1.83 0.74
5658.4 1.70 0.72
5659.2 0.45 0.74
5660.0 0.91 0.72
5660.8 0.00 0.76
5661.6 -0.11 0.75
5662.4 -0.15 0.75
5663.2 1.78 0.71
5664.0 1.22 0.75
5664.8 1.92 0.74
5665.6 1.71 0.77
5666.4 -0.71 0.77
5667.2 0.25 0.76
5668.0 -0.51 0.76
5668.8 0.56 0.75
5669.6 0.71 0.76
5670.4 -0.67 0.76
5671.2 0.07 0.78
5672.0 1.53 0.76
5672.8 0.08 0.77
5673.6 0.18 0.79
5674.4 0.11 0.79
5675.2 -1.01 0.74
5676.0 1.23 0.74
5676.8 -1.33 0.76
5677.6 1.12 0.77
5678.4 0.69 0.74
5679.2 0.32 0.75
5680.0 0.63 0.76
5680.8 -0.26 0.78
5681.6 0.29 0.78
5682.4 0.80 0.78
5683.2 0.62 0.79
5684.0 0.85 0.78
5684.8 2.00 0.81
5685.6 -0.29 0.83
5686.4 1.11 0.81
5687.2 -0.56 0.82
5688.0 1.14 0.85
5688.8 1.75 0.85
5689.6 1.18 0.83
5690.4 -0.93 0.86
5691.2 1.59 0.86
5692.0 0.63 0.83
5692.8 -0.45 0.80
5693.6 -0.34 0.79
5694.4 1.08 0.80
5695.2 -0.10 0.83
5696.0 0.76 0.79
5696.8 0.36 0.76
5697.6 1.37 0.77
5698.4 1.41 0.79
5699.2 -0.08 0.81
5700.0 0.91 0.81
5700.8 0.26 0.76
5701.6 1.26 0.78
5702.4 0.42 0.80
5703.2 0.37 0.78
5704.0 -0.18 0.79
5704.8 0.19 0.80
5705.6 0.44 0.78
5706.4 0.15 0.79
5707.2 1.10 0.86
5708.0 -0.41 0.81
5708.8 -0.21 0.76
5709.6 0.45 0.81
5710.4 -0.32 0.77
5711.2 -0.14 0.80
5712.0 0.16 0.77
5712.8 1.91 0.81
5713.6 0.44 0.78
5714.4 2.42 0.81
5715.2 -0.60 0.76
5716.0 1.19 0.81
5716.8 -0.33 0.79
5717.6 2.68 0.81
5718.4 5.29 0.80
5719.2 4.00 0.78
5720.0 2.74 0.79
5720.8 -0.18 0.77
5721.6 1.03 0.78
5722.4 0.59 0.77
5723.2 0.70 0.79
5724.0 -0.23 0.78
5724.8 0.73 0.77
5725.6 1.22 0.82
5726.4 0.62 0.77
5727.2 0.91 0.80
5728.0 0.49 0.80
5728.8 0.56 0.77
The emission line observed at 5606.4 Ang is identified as H-beta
